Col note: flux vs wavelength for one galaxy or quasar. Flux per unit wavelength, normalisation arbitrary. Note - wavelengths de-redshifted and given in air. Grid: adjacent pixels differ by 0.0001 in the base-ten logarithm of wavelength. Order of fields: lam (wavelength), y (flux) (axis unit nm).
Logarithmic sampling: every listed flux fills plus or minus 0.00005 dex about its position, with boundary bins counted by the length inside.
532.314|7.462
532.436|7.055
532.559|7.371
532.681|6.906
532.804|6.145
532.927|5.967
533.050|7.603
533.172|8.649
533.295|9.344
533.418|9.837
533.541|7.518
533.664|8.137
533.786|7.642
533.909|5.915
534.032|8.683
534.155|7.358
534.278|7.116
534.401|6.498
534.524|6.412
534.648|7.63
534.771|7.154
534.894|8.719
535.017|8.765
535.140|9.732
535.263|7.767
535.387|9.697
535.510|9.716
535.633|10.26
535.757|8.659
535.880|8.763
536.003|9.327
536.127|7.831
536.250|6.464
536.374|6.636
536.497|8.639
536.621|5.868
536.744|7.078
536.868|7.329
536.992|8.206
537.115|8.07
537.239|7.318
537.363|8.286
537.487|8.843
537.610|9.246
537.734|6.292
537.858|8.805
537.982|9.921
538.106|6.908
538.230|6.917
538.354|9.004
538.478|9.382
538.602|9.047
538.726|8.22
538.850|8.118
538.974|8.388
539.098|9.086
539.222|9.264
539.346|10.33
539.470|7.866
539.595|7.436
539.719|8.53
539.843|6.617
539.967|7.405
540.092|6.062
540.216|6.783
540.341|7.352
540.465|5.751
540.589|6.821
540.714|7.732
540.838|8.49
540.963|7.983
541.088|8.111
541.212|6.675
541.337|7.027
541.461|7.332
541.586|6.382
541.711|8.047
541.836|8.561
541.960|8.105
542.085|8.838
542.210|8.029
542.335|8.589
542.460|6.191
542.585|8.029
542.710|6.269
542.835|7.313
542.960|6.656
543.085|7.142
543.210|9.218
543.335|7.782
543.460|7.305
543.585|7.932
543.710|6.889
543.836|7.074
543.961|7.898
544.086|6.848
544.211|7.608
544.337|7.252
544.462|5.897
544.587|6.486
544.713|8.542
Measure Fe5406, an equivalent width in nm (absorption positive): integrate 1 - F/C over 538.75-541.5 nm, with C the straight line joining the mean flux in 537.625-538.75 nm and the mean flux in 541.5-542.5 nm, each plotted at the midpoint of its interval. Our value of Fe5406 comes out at 0.133 nm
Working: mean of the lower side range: 8.31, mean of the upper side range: 7.86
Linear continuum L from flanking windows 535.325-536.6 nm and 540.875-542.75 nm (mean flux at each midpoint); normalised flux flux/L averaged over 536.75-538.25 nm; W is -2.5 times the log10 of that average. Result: 0.037 mag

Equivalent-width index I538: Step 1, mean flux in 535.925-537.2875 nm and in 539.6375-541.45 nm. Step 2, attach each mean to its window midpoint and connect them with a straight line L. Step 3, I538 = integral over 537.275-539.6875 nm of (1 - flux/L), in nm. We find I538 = -0.35 nm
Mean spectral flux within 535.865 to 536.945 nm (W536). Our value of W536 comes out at 7.5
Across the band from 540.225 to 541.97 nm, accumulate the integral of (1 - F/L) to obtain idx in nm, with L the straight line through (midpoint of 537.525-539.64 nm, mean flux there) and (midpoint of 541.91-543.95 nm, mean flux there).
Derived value 0.120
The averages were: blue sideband 8.5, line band 7.42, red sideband 7.59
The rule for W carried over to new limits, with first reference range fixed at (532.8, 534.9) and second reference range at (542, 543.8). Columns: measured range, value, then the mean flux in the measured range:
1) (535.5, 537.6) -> -0.07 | 8.07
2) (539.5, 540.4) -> 0.06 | 7.19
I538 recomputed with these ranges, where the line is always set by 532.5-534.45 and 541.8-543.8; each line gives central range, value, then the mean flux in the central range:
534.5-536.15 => -0.24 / 8.67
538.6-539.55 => -0.14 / 8.75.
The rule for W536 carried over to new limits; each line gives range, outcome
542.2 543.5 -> 7.48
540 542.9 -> 7.41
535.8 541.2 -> 7.91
